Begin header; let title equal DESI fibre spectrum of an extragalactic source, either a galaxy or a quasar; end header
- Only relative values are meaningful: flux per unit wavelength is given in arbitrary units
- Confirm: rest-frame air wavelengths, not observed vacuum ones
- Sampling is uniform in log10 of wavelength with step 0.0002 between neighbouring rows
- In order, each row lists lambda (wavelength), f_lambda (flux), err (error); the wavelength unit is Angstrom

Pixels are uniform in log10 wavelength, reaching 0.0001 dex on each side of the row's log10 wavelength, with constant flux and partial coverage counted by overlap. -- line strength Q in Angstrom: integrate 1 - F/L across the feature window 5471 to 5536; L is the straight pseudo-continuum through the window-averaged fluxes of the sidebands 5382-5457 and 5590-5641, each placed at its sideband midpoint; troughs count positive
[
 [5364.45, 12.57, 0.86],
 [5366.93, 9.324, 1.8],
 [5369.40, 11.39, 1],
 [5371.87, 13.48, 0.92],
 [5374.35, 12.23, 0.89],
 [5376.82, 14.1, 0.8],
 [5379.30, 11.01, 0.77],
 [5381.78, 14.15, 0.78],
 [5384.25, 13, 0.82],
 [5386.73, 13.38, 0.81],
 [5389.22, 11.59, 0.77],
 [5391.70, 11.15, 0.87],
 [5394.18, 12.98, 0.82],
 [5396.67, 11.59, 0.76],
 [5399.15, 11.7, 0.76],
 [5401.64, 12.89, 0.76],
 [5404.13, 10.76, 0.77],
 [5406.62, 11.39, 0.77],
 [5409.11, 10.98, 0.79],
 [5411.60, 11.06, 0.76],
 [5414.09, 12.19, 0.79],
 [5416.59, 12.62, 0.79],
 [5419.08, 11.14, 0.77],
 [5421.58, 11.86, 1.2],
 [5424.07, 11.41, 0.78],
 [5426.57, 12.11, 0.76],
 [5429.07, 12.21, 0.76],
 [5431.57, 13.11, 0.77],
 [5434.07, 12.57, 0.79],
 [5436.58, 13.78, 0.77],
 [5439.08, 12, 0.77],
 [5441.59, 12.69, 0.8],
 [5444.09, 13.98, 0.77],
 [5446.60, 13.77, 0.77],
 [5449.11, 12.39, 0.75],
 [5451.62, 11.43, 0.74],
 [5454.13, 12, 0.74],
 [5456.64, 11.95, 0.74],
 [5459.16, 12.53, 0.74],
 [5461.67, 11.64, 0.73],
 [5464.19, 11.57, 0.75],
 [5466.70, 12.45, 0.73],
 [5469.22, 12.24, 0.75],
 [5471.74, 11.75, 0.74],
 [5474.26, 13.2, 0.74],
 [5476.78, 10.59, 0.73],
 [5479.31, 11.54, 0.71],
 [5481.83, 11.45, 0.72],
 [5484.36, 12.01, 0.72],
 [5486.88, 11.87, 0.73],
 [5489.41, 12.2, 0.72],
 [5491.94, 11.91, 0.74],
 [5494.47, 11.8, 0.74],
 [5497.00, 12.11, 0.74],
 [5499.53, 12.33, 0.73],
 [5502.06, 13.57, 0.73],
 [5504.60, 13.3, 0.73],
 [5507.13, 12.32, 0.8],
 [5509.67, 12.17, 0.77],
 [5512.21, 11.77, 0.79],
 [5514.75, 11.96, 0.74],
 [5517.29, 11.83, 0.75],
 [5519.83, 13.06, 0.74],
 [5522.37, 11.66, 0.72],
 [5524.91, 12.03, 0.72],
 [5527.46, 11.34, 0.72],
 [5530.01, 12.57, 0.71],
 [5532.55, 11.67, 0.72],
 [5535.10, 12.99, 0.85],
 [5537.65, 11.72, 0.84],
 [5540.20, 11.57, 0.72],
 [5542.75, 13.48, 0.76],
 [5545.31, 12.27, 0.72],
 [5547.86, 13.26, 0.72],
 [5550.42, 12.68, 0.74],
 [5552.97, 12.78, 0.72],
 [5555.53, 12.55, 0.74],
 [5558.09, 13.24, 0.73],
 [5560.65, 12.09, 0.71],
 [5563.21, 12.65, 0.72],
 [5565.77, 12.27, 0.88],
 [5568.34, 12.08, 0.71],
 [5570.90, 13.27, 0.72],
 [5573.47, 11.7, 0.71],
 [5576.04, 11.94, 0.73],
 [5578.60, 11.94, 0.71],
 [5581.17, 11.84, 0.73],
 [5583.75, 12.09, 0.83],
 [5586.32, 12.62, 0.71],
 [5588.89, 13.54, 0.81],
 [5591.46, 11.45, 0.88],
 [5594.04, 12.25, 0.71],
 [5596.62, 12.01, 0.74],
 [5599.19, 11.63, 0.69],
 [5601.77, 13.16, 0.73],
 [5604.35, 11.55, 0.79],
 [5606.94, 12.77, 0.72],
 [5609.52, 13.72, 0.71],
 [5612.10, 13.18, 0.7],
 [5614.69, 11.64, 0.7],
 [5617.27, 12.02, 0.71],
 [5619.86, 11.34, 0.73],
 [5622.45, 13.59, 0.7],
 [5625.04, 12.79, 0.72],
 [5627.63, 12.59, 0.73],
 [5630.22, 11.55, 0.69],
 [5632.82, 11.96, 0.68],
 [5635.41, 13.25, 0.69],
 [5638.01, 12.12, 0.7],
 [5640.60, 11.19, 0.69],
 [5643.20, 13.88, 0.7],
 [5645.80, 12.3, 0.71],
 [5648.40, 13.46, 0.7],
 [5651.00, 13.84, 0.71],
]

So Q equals 0.78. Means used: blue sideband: 12.2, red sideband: 12.3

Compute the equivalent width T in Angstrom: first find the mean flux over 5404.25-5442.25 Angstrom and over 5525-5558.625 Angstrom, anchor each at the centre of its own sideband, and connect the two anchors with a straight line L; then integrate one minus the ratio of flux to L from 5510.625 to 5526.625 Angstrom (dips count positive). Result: 0.42 Angstrom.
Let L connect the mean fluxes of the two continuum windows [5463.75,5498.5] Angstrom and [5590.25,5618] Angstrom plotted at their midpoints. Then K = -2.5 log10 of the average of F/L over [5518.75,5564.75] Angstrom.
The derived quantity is -0.03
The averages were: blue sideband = 11.9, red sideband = 12.3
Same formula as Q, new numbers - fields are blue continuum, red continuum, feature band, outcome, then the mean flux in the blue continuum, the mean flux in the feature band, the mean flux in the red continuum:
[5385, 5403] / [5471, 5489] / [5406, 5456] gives -0.94 Angstrom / 12.2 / 12.2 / 11.8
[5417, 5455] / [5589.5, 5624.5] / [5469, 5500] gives 1.29 Angstrom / 12.4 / 11.9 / 12.4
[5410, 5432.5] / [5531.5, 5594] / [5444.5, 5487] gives 0.07 Angstrom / 11.9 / 12.1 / 12.4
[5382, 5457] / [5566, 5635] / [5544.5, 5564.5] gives -0.65 Angstrom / 12.2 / 12.7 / 12.3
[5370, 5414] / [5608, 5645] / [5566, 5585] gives 0.45 Angstrom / 12.2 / 12.1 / 12.5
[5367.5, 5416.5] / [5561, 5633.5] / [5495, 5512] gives -0.43 Angstrom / 12.1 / 12.5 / 12.3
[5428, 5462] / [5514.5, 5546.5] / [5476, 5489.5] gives 0.89 Angstrom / 12.6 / 11.6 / 12.2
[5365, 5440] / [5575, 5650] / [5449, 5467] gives 0.36 Angstrom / 12.1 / 11.9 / 12.4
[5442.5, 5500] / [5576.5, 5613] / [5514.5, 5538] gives 0.27 Angstrom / 12.1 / 12.1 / 12.4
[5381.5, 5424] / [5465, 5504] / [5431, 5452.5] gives -1.53 Angstrom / 12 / 12.9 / 12.1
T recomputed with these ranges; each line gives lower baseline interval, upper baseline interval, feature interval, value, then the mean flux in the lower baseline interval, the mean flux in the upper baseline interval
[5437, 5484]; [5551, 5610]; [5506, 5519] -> 0.3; 12.2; 12.4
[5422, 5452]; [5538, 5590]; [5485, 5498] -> 0.6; 12.6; 12.5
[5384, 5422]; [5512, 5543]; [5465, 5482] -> 0.1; 11.9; 12.1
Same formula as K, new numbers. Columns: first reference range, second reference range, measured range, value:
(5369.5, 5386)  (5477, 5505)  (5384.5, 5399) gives 0.06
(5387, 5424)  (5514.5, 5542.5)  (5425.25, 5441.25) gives -0.07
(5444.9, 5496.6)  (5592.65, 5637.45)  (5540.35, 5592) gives -0.02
